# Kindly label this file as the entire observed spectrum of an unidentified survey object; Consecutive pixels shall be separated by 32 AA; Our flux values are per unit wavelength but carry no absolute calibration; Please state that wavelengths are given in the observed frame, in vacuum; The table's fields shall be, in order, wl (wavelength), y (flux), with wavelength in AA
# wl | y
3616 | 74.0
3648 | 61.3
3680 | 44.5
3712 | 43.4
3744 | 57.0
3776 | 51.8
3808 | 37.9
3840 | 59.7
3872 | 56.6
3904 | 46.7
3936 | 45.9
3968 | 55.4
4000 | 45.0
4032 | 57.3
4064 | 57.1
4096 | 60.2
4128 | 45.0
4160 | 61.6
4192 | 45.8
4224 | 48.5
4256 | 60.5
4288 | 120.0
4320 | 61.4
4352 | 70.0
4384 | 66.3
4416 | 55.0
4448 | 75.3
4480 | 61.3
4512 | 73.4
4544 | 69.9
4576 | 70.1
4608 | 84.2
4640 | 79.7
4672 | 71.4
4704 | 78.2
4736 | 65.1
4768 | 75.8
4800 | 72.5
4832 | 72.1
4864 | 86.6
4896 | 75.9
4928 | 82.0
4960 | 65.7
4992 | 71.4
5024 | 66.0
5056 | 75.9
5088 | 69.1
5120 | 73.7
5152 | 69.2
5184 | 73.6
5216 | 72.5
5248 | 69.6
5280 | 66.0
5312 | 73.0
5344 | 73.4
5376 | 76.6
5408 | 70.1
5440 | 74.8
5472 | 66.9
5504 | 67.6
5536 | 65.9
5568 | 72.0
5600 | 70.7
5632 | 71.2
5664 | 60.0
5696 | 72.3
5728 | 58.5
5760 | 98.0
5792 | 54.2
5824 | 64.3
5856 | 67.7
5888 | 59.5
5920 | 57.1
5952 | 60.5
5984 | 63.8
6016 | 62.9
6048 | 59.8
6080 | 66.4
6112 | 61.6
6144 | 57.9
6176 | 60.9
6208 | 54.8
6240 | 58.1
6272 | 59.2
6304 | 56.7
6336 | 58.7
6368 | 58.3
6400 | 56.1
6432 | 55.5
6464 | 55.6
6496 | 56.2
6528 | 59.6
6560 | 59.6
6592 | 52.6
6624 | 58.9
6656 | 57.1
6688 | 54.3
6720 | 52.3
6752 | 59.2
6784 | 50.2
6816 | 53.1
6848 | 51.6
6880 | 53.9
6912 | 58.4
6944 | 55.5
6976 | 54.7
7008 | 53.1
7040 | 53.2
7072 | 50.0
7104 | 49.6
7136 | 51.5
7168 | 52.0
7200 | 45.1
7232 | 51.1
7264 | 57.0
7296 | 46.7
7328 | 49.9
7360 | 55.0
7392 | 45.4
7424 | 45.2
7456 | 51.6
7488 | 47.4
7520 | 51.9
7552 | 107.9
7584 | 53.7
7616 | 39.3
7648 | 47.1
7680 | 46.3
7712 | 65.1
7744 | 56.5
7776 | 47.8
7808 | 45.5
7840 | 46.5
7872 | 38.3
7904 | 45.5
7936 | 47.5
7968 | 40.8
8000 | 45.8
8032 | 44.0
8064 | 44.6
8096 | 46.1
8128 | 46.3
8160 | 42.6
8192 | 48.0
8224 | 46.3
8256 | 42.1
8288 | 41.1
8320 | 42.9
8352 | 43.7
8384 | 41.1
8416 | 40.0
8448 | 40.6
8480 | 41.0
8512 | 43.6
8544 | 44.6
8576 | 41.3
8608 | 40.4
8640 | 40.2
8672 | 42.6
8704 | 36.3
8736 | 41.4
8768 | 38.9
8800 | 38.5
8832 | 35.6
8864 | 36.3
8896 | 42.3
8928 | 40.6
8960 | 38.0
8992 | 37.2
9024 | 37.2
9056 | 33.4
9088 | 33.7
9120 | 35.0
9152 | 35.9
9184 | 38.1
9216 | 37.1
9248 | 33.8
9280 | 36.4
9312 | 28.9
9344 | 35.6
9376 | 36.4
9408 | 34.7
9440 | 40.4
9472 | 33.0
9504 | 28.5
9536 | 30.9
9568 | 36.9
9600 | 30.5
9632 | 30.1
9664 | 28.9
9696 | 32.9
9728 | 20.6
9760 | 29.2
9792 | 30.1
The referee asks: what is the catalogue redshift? 0.150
